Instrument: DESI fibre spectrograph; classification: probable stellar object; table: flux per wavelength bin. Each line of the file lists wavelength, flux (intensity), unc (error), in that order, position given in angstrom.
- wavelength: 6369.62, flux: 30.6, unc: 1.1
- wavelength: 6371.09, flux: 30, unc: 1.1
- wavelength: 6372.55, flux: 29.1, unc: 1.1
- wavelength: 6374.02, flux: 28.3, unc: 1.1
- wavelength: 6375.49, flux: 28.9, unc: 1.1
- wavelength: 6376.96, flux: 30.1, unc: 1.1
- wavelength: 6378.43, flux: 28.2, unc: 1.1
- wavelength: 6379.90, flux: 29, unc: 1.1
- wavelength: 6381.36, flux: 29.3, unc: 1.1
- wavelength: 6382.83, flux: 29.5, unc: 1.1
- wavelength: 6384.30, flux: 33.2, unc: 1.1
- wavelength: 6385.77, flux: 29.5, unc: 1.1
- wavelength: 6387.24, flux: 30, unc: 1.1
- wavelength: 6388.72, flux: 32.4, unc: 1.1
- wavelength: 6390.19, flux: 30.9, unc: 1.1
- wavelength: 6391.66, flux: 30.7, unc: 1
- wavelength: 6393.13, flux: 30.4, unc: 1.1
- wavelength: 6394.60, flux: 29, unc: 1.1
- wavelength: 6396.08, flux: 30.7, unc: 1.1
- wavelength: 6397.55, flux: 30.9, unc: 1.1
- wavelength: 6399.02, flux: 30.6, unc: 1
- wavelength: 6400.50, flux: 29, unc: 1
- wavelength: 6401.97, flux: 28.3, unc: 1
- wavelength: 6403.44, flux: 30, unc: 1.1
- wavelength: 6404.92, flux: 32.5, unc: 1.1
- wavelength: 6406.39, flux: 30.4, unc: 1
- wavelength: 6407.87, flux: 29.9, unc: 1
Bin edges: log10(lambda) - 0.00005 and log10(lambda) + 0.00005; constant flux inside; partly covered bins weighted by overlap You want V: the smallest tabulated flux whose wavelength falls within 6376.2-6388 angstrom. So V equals 28.2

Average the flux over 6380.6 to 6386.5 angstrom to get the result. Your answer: 30.4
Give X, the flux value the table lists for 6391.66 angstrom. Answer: 30.7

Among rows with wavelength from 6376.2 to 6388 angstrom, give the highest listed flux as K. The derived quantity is 33.2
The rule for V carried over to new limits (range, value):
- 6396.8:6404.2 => 28.3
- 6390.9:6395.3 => 29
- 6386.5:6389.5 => 30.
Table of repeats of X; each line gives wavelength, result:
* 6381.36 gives 29.3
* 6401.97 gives 28.3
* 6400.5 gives 29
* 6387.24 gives 30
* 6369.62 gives 30.6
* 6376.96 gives 30.1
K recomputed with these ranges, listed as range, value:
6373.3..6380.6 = 30.1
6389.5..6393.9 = 30.9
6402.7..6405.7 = 32.5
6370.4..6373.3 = 30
